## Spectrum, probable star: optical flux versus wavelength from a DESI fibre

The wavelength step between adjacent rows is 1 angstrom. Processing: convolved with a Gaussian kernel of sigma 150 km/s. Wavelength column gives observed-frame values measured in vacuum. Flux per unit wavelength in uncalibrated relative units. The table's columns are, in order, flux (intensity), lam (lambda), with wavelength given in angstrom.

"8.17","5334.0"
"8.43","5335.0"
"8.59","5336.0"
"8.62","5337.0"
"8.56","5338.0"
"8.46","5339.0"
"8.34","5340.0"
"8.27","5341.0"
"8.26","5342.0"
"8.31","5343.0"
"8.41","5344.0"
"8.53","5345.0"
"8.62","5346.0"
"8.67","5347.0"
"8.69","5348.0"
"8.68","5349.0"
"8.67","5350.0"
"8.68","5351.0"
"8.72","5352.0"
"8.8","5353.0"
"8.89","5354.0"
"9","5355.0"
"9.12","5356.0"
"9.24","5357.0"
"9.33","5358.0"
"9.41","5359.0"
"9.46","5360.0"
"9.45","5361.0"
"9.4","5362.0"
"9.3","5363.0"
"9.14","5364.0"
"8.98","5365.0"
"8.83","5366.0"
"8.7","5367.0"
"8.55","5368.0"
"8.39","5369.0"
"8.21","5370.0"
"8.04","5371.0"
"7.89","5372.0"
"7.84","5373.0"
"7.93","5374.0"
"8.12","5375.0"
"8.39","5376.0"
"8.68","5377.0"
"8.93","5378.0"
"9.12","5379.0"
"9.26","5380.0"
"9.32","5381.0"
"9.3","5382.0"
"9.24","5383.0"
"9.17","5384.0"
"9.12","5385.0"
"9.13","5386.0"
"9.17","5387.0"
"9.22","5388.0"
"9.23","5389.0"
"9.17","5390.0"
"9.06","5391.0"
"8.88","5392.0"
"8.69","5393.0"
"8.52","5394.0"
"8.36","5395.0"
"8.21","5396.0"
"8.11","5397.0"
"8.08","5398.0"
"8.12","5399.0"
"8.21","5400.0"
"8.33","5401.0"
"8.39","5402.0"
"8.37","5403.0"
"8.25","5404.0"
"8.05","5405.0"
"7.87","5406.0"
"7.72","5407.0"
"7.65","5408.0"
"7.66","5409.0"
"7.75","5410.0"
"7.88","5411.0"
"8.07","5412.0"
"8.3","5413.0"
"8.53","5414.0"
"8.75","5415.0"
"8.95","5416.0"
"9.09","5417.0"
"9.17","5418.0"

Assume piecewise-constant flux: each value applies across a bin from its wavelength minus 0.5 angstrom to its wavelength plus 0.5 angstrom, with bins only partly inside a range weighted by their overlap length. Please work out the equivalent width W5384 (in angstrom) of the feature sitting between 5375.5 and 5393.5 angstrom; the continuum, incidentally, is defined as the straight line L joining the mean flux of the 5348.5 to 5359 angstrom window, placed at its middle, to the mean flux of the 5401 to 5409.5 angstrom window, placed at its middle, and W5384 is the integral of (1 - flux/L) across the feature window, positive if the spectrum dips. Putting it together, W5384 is -1.45 angstrom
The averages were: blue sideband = 8.94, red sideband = 8.01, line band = 9.06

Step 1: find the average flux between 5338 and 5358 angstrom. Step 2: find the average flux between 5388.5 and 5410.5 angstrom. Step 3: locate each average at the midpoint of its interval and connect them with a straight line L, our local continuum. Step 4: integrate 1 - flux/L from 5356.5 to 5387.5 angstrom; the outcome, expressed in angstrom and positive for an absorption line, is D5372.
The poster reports -1.4 angstrom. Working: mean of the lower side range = 8.67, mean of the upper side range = 8.3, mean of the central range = 8.87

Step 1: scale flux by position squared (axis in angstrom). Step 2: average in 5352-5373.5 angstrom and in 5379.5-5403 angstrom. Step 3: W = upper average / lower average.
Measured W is 1.00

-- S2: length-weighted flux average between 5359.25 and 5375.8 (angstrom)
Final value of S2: 8.65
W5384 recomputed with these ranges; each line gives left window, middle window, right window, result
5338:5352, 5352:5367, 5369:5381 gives -1.2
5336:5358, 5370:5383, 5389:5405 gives -0.1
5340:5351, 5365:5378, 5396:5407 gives 0.0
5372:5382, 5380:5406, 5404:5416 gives -1.1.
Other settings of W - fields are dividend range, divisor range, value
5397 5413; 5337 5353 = 0.96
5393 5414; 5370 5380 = 0.98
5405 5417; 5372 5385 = 0.94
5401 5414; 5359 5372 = 0.92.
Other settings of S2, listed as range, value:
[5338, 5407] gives 8.69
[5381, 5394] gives 9.1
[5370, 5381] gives 8.45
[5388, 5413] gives 8.3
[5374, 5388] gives 8.97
